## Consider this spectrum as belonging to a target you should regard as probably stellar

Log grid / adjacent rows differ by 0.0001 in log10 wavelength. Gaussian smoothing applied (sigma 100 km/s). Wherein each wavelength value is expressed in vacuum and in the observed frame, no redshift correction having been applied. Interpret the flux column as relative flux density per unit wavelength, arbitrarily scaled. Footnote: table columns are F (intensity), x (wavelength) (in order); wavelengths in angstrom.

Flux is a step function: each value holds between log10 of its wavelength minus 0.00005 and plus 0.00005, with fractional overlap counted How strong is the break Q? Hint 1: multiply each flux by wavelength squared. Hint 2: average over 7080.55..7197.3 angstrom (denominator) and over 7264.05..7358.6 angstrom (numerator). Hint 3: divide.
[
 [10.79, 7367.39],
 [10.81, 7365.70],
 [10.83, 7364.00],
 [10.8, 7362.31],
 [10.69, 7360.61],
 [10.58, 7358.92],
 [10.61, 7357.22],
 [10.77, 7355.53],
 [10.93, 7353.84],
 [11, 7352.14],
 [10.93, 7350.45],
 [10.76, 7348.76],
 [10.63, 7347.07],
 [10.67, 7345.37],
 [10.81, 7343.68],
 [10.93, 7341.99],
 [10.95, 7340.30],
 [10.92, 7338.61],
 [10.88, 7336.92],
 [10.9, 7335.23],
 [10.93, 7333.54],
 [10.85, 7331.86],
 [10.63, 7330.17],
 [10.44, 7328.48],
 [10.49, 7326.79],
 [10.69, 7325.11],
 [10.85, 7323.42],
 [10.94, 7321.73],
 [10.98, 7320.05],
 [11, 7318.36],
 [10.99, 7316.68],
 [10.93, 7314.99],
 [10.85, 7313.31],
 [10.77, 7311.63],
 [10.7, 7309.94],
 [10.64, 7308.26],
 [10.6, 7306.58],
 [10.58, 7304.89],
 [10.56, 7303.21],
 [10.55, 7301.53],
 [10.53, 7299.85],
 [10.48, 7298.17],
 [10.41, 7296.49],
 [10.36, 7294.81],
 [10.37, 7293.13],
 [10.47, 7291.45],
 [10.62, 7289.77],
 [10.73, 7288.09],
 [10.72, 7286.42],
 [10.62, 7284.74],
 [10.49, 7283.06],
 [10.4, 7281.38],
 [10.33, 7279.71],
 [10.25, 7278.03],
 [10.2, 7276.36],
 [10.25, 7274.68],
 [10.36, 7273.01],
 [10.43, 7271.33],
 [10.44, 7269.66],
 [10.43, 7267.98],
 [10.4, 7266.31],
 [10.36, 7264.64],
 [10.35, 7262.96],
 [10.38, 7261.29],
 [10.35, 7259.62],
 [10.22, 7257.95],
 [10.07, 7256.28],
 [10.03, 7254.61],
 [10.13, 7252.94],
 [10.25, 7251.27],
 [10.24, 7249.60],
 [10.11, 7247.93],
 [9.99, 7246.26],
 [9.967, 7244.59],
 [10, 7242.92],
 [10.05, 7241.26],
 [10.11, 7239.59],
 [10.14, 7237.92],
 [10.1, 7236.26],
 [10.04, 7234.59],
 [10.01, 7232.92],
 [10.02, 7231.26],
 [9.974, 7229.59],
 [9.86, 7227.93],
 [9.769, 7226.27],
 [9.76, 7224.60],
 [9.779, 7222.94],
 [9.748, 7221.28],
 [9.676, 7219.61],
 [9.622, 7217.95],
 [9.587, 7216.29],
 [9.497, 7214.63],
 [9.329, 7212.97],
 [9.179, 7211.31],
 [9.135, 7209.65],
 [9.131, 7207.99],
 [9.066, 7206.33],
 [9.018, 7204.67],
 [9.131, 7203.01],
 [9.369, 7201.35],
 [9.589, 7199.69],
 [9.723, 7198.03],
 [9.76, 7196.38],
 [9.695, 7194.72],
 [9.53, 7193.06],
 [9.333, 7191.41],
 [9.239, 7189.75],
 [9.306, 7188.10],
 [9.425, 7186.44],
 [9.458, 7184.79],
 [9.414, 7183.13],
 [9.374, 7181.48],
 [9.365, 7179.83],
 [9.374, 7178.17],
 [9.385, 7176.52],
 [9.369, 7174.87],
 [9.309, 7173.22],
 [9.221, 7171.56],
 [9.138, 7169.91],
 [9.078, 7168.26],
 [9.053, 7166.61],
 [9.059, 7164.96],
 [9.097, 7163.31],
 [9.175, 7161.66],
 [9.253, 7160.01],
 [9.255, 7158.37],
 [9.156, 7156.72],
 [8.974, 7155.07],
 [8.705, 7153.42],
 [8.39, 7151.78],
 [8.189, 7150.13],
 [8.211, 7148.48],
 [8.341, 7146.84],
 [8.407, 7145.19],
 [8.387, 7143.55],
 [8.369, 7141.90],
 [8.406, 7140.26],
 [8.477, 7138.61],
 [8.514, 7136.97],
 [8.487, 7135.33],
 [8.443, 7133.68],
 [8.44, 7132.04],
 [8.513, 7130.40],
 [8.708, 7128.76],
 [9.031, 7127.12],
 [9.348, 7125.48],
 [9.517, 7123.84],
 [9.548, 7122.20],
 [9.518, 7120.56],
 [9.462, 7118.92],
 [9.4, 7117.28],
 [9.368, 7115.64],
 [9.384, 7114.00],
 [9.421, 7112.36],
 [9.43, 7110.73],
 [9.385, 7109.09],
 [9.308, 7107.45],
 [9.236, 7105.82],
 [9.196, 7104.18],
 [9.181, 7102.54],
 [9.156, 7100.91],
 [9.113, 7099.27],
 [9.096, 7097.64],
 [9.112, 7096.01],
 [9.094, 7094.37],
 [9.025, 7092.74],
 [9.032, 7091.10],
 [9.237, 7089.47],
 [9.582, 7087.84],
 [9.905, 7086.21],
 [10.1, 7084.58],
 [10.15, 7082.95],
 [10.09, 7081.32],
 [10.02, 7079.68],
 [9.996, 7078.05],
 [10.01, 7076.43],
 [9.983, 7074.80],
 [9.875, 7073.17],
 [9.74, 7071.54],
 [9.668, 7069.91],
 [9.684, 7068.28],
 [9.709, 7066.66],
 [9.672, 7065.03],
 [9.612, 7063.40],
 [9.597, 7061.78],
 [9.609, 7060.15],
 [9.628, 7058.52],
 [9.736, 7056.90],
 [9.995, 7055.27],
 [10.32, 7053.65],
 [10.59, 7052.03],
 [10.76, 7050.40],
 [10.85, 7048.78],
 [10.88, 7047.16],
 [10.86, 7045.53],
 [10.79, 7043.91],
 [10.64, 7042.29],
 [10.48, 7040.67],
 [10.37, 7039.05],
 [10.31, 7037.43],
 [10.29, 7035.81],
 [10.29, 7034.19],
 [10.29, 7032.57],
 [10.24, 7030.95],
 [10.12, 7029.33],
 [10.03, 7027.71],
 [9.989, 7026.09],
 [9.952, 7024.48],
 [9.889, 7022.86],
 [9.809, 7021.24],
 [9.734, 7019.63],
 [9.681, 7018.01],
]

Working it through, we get 1.2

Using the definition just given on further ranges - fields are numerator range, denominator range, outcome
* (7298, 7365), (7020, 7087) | 1.15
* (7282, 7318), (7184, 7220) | 1.16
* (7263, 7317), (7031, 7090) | 1.11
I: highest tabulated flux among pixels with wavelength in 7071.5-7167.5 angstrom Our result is 10.15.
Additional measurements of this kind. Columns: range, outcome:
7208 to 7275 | 10.44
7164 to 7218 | 9.76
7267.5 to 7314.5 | 10.85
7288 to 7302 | 10.73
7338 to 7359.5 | 11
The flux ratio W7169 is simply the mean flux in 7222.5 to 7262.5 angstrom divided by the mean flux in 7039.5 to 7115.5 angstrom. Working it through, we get 1.0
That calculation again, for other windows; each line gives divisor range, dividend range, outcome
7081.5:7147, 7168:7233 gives 1.04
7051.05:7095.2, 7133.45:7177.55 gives 0.90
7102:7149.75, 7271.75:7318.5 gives 1.18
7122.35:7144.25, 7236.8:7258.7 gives 1.16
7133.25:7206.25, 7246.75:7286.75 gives 1.14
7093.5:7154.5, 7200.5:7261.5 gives 1.10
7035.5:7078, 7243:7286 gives 1.01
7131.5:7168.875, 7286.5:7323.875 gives 1.23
